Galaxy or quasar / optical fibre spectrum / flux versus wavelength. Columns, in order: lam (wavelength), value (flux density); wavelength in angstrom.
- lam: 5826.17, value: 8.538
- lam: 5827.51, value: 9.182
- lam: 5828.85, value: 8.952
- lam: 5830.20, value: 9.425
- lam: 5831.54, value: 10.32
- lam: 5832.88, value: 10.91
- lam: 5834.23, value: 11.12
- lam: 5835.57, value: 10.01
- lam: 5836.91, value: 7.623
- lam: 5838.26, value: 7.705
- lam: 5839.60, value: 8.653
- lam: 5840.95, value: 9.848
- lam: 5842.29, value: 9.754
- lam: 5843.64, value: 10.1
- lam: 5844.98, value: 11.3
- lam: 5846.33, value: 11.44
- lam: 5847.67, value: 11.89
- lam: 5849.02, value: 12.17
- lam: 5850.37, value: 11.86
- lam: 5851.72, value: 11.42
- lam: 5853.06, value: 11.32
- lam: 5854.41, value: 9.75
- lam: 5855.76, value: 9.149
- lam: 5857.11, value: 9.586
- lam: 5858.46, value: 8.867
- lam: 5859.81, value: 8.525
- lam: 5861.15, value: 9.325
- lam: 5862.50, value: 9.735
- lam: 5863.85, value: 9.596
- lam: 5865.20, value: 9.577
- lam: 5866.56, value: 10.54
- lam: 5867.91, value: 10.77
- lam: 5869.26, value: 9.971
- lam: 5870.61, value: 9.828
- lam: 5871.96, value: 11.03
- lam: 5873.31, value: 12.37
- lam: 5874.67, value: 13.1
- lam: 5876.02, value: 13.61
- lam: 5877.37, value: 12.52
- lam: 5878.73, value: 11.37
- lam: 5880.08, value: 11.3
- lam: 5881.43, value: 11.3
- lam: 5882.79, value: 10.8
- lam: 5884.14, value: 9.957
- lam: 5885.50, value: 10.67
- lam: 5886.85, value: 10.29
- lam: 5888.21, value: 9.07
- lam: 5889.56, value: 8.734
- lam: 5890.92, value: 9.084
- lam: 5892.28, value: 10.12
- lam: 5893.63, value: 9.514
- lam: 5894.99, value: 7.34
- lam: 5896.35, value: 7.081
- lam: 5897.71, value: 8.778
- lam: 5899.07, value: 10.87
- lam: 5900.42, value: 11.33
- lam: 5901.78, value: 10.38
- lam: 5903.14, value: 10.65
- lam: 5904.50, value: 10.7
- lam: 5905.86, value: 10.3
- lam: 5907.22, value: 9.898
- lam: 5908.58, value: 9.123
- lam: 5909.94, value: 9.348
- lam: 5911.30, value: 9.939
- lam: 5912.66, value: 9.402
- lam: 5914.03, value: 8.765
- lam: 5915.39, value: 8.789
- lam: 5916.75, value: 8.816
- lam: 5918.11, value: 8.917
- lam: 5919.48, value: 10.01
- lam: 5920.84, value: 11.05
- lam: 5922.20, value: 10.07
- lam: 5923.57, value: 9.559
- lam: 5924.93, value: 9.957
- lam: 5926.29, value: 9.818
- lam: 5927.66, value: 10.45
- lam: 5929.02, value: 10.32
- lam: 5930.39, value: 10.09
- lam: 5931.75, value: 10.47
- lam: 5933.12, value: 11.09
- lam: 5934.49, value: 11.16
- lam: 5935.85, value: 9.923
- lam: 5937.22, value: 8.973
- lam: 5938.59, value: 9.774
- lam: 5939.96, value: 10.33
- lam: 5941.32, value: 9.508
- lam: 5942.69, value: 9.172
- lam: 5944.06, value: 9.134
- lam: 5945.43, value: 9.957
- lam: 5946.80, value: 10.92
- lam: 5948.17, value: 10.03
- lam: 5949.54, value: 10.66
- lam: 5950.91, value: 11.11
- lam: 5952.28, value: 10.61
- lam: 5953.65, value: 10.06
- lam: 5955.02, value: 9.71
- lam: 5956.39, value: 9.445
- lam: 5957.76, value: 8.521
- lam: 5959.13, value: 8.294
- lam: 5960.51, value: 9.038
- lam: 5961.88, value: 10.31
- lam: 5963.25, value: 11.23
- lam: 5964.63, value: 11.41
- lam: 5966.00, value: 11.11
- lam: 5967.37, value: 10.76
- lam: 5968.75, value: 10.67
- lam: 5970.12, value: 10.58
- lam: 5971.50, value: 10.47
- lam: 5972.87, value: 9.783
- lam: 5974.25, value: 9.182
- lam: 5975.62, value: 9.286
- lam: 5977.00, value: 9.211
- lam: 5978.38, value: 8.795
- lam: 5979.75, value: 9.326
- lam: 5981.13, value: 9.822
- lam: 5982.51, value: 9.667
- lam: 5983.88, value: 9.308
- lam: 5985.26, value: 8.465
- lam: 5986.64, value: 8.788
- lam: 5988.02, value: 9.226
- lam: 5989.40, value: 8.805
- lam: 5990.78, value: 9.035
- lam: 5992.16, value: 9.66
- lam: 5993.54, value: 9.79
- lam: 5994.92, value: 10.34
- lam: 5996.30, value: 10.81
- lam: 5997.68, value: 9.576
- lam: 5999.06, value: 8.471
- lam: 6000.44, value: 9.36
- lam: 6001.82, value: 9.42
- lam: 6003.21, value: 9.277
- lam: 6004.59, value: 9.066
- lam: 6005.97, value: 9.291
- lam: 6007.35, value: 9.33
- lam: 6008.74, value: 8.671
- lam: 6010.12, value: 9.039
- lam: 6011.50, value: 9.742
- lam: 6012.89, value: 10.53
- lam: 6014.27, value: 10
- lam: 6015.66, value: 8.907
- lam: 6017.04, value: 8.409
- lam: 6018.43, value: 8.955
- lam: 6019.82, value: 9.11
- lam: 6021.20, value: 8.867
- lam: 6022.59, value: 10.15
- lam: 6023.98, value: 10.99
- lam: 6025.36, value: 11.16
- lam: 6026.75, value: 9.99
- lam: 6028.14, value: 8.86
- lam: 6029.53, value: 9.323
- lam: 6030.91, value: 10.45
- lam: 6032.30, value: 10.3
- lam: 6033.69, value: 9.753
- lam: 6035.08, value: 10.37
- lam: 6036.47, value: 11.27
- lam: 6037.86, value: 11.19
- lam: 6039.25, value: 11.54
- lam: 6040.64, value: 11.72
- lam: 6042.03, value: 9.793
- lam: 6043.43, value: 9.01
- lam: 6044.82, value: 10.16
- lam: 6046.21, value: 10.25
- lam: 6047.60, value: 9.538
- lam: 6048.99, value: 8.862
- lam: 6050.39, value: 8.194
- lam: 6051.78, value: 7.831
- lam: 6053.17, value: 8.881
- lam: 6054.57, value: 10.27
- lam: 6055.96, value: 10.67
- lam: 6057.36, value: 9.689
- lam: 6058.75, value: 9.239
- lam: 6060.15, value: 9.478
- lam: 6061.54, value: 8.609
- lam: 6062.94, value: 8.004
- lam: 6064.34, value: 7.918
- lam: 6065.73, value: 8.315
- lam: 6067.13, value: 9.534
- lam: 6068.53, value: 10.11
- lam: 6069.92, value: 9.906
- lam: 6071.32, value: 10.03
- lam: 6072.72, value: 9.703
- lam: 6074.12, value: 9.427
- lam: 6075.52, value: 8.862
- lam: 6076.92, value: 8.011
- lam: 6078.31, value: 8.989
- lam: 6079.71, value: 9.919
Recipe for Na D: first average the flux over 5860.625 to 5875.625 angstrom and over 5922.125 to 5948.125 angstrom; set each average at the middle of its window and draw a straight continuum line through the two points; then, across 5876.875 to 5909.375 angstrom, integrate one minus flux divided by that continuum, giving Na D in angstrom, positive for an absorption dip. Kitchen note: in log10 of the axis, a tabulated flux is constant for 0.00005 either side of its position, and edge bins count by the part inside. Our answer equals 1.1 angstrom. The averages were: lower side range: 10.6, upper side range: 10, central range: 10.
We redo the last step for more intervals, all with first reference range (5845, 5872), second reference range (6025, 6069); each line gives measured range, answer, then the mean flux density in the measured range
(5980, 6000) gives 0.9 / 9.41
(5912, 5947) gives 0.8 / 9.85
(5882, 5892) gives 0.4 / 9.82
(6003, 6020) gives 0.9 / 9.26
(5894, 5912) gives 0.9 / 9.67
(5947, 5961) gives 0.3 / 9.8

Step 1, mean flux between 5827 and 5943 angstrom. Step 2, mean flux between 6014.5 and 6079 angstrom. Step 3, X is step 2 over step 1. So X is 0.95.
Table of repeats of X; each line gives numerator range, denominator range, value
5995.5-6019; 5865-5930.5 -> 0.92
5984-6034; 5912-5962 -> 0.97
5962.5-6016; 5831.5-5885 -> 0.92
